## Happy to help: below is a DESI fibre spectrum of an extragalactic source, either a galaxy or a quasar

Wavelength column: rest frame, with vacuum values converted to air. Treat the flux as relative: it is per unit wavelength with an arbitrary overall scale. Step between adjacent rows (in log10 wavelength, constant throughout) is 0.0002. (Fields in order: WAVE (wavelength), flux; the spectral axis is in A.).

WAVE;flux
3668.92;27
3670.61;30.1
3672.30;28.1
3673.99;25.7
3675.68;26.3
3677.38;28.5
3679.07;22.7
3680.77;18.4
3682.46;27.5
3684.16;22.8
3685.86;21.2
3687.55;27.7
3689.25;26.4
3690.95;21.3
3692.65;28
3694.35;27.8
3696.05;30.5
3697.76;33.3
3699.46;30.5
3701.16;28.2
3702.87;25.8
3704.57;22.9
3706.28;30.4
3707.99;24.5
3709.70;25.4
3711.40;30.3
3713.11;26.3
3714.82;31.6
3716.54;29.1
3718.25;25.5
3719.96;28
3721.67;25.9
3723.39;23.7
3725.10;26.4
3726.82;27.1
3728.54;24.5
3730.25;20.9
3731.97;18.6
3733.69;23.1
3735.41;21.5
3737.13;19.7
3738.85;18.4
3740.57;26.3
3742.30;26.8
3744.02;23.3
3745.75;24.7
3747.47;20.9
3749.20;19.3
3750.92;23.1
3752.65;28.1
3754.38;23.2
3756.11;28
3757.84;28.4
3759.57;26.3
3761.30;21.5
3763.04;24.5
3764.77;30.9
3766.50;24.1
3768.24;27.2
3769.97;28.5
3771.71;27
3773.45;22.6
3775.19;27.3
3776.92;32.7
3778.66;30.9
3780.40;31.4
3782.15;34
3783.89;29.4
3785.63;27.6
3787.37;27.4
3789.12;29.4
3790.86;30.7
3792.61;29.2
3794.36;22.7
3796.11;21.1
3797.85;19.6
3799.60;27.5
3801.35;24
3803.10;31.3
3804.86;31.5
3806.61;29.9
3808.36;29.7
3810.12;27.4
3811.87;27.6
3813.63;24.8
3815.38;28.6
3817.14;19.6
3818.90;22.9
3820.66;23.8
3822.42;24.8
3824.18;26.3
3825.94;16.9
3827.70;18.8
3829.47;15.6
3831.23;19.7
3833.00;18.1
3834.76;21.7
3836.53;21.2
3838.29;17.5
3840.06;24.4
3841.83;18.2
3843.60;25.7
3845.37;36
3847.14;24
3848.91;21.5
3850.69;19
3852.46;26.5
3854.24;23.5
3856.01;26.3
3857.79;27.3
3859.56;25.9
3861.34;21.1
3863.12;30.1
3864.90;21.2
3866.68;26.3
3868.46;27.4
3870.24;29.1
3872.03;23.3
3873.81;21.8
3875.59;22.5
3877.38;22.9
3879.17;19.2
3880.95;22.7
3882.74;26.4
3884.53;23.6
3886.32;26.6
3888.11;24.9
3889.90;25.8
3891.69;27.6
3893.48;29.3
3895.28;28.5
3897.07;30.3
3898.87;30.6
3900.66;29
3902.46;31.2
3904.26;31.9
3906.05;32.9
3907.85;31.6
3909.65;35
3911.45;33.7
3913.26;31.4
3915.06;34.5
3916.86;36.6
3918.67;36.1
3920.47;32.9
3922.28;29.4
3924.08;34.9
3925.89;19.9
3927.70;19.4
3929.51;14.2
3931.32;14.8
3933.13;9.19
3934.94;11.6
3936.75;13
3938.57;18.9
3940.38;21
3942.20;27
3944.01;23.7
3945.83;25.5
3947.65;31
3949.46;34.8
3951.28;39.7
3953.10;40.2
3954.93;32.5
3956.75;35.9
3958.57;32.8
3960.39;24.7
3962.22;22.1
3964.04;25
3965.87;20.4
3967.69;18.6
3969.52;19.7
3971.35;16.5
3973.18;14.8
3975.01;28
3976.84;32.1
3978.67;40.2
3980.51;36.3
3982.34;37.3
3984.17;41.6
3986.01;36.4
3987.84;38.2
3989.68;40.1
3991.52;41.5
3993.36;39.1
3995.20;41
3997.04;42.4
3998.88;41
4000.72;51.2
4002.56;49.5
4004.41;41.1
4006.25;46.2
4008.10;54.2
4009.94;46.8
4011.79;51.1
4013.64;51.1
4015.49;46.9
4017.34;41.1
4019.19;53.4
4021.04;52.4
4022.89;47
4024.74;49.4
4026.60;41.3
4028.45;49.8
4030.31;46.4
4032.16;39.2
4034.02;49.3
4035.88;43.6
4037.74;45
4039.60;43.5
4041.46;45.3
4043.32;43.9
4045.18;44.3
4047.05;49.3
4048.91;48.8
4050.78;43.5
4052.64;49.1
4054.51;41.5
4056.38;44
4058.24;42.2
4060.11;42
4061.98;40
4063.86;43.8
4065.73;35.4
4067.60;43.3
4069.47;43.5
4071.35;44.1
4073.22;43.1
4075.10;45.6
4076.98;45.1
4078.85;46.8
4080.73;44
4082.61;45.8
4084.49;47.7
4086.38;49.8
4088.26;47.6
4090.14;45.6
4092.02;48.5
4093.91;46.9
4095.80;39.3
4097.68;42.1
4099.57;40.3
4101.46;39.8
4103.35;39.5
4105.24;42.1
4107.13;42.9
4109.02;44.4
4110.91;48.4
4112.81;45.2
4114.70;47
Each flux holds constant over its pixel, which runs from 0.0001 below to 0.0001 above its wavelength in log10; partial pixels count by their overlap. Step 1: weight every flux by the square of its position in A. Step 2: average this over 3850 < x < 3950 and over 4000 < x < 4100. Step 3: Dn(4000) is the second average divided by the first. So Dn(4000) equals 1.89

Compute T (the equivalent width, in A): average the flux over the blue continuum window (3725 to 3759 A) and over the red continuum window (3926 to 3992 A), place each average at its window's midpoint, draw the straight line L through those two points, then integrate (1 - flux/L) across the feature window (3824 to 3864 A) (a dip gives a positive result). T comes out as 3.86 A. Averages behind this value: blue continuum 23.6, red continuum 27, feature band 22.8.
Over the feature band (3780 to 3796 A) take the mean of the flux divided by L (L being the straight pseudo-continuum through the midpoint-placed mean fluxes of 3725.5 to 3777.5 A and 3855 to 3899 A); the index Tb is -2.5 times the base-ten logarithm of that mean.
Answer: -0.15 mag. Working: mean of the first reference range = 24.6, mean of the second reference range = 25.5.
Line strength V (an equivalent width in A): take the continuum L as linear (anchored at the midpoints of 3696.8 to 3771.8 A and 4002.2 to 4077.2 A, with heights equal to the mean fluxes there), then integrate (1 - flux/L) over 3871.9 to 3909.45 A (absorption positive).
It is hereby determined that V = 9.2 A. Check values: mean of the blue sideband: 25.5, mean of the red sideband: 45.5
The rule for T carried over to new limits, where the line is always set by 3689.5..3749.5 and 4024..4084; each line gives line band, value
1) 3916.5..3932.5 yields 4.84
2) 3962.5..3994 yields 7.49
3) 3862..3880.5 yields 5.30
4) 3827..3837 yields 4.00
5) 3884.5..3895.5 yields 2.64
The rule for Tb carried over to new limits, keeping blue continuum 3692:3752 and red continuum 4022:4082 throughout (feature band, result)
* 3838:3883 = 0.347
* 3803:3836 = 0.280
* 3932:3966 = 0.439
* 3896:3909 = 0.154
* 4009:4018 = -0.129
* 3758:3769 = 0.080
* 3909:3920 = 0.064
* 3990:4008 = -0.066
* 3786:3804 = 0.130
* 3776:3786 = -0.083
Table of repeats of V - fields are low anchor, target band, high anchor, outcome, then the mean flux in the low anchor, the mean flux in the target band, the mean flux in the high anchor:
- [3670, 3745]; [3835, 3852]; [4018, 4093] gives 5.24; 25.7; 23.1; 45.3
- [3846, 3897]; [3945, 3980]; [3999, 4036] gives 9.53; 24.9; 28.2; 47.5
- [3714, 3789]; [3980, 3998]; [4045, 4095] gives 0.25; 25.8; 39.5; 44.9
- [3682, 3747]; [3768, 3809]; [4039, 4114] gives 1.93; 25.6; 28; 44.2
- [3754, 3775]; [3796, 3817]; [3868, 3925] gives 0.10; 26.1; 26.9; 28.9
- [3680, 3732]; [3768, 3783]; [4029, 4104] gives 0.31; 26.3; 29.1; 44.3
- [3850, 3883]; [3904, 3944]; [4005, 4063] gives 7.18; 24.3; 25.7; 46.1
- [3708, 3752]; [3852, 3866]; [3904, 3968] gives 0.50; 24.4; 25.2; 27.2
